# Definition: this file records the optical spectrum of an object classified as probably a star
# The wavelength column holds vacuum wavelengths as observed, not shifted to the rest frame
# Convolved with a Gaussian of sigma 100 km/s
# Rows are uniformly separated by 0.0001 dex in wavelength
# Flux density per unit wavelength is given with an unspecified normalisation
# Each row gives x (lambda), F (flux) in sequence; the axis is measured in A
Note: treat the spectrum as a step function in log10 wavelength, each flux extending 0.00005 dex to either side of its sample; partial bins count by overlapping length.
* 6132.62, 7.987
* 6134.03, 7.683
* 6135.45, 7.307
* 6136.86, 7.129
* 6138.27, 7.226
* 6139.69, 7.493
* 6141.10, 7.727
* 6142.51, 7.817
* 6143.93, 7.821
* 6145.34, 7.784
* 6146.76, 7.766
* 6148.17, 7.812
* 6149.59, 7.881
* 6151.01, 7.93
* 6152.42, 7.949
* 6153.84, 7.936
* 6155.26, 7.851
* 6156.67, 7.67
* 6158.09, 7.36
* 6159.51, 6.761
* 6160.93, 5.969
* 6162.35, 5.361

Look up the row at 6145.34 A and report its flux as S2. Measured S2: 7.784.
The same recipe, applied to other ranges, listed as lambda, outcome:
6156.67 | 7.67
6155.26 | 7.851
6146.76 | 7.766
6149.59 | 7.881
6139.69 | 7.493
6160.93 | 5.969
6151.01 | 7.93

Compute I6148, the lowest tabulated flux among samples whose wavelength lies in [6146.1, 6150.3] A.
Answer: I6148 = 7.766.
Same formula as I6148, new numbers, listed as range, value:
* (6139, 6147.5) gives 7.493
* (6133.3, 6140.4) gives 7.129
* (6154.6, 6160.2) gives 6.761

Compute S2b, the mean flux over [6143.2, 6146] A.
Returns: 7.8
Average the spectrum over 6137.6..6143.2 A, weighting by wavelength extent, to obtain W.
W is 7.57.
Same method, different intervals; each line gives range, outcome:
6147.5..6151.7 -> 7.86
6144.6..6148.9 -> 7.79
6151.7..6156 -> 7.92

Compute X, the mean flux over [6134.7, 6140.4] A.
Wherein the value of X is 7.29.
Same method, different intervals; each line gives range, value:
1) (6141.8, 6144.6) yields 7.82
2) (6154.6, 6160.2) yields 7.41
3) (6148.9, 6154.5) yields 7.92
